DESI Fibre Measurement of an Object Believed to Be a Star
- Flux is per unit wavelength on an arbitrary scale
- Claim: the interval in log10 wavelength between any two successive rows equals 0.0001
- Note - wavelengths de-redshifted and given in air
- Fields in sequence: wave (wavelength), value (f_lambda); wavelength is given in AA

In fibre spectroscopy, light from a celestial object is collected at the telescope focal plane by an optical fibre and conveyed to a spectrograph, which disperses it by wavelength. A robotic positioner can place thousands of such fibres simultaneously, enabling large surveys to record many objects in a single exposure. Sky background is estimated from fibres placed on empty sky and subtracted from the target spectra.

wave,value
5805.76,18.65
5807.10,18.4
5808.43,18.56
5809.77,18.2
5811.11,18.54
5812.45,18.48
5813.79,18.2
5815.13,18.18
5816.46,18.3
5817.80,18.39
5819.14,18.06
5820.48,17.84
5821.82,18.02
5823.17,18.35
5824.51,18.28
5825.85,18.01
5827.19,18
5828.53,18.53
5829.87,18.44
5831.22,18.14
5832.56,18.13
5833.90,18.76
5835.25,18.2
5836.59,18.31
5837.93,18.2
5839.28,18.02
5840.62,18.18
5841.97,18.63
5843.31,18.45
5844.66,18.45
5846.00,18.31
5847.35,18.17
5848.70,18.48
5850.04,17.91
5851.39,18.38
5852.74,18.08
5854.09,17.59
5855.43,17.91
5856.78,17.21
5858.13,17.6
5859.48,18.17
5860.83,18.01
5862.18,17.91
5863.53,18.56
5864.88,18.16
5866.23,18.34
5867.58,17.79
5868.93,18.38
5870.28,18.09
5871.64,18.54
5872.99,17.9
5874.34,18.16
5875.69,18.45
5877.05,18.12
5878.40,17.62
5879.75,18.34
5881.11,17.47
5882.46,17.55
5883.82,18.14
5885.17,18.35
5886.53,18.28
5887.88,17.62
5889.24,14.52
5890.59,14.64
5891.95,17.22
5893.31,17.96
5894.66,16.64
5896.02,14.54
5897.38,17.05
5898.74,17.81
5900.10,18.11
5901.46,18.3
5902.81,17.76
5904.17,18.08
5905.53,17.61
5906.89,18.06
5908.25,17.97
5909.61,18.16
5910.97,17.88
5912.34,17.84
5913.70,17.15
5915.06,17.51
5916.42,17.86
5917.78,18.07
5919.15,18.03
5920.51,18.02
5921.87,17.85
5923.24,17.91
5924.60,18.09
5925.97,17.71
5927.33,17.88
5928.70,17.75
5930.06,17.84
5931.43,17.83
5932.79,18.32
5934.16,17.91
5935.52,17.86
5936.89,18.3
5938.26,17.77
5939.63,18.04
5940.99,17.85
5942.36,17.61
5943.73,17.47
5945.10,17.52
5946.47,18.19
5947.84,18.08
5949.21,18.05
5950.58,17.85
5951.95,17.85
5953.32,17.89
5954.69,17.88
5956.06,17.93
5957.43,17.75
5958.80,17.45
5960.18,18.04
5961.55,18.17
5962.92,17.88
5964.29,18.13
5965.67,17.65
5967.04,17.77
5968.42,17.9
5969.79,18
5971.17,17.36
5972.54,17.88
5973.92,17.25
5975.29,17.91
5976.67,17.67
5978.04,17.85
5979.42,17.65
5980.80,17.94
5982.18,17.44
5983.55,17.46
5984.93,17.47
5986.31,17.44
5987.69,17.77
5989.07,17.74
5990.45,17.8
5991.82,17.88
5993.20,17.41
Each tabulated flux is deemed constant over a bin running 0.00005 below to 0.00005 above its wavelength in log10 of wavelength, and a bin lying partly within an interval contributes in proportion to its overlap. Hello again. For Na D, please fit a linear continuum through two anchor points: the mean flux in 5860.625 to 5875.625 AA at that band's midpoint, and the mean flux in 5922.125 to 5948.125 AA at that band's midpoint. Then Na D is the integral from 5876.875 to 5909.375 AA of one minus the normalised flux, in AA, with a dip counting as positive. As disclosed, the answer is 1.2 AA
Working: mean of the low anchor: 18.2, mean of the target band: 17.4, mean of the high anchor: 17.9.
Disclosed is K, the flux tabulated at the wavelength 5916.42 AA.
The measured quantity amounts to 17.86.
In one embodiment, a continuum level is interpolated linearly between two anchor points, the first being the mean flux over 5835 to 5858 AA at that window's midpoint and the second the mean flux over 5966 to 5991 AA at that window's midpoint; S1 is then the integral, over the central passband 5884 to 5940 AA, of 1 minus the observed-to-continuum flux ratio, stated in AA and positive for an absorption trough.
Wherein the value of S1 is 0.9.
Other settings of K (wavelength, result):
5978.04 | 17.85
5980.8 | 17.94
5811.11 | 18.54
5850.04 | 17.91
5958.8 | 17.45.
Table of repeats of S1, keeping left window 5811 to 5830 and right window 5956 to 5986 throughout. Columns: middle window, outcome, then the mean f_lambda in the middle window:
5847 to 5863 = 0.1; 18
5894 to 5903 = 0.4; 17.1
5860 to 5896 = 0.8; 17.7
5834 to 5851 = -0.1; 18.3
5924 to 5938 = -0.1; 17.9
